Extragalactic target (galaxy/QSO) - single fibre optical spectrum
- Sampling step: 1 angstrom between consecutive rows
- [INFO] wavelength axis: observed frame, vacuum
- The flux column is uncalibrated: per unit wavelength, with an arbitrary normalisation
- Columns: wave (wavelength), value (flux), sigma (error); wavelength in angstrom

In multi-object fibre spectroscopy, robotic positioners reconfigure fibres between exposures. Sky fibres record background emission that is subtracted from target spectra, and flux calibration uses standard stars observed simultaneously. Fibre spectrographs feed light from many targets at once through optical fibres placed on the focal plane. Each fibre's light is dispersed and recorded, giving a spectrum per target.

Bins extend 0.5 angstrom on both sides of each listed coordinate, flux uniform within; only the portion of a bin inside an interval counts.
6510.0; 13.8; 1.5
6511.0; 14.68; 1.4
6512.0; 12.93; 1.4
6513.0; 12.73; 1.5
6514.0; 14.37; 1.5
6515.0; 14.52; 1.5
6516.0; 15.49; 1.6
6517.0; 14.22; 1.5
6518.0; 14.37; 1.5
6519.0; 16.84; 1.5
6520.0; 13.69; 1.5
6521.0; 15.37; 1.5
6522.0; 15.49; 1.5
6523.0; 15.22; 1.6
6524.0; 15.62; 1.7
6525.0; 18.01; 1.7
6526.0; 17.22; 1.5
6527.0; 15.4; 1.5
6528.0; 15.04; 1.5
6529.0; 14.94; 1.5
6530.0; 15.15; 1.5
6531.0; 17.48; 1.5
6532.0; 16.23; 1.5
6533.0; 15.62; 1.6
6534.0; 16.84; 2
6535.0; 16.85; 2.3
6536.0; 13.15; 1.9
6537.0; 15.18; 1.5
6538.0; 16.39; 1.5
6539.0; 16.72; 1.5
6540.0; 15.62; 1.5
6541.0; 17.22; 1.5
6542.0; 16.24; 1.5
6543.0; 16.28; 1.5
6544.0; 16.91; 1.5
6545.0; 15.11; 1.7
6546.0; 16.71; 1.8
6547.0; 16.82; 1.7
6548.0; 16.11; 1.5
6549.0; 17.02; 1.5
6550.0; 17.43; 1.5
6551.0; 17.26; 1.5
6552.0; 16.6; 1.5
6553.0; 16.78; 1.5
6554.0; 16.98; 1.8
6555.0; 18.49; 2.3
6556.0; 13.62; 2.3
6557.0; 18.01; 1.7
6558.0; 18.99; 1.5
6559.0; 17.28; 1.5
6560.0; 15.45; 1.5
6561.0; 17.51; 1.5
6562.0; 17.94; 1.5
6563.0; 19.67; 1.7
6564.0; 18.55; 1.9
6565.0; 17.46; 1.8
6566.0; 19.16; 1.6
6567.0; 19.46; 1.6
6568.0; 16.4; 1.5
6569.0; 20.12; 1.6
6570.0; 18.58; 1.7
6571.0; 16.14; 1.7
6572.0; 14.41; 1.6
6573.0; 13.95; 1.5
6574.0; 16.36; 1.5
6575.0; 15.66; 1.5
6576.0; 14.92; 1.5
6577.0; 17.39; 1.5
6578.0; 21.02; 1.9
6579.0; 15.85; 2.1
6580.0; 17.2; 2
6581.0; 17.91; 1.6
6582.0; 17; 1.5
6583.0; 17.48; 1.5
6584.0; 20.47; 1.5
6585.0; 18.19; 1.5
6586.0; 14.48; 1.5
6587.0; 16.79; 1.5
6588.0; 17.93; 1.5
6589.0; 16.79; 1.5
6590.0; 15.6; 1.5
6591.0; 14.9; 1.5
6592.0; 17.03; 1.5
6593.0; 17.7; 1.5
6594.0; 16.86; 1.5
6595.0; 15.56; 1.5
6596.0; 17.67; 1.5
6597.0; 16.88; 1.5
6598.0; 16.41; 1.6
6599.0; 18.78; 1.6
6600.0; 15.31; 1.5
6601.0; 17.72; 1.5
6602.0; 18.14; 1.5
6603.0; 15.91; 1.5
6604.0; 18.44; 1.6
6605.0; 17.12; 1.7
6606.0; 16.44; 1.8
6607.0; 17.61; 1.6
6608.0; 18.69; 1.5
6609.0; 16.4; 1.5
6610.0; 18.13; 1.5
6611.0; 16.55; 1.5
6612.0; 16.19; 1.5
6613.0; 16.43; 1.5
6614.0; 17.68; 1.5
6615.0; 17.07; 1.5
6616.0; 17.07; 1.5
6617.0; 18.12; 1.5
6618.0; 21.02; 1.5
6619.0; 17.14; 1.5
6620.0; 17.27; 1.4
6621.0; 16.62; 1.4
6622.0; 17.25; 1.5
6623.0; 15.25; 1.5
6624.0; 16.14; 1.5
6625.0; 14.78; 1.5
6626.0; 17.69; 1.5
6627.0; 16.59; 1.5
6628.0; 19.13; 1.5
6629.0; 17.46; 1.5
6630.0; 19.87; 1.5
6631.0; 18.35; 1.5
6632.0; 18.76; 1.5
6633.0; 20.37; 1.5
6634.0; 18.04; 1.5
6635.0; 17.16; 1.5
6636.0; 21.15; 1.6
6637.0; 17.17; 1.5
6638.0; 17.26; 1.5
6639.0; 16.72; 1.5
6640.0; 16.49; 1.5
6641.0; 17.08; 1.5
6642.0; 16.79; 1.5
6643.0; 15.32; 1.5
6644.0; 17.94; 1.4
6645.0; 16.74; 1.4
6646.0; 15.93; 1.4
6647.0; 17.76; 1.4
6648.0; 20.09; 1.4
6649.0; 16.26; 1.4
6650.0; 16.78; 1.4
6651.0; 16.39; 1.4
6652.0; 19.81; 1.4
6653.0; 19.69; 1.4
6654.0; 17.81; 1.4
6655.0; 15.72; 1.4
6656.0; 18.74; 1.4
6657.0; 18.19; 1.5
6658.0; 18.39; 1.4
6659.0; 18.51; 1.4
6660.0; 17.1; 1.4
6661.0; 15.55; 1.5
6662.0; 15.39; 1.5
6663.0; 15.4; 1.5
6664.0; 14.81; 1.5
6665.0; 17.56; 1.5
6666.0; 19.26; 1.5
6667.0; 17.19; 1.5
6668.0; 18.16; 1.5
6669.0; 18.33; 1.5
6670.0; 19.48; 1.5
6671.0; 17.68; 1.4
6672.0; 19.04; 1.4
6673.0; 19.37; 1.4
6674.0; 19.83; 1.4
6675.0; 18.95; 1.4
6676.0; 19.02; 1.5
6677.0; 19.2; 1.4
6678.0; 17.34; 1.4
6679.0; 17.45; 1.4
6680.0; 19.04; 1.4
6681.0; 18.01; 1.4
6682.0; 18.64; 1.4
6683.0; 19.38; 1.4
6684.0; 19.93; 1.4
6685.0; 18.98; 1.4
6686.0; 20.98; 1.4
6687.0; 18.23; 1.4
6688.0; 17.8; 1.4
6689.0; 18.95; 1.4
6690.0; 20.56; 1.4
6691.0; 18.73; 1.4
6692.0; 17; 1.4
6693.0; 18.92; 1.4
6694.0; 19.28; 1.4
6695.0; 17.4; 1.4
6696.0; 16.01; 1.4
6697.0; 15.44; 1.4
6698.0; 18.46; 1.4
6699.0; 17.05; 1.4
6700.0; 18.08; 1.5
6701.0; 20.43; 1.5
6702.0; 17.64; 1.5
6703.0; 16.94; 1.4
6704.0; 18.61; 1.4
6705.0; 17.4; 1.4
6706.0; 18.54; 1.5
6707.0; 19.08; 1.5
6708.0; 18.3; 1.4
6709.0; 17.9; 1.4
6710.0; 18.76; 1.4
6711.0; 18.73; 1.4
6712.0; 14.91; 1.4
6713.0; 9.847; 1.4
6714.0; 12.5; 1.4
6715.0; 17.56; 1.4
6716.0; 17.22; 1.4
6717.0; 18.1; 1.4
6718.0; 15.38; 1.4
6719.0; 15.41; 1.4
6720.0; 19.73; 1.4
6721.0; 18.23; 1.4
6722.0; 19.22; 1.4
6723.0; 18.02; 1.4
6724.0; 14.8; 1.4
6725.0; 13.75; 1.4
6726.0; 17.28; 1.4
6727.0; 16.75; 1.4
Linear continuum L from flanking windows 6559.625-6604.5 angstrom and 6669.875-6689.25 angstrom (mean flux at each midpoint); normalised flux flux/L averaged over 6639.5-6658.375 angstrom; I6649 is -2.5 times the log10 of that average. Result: 0.05 mag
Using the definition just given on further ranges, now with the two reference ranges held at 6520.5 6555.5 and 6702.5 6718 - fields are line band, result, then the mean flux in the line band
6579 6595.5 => -0.033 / 17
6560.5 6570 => -0.131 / 18.5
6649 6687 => -0.085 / 18.1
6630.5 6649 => -0.066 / 17.7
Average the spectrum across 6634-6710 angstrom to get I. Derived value 18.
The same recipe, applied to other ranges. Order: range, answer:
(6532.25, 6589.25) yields 17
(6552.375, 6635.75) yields 17.3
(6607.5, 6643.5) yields 17.5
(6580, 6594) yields 17.1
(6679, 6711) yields 18.4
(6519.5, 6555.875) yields 16.2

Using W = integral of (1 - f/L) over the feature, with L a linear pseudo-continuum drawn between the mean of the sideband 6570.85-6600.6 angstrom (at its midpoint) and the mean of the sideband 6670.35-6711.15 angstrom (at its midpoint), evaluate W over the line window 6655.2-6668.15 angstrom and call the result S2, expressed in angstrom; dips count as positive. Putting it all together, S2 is 0.6 angstrom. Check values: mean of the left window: 16.8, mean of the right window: 18.5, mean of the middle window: 17.2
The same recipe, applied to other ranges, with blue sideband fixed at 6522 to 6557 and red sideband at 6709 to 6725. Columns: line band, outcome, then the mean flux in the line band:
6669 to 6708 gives -4.78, 18.5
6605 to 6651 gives -2.91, 17.4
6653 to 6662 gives -0.59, 17.5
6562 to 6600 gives -2.04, 17.2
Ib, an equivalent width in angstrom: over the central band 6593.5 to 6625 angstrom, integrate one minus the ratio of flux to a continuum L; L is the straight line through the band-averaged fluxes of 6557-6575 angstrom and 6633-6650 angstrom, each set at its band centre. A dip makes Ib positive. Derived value 0.6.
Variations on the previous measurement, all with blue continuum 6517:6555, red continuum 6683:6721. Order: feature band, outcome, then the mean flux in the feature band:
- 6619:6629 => 0.1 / 16.8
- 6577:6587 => -0.7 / 17.7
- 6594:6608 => -0.3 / 17.1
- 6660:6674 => -0.1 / 17.5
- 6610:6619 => -0.3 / 17.5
